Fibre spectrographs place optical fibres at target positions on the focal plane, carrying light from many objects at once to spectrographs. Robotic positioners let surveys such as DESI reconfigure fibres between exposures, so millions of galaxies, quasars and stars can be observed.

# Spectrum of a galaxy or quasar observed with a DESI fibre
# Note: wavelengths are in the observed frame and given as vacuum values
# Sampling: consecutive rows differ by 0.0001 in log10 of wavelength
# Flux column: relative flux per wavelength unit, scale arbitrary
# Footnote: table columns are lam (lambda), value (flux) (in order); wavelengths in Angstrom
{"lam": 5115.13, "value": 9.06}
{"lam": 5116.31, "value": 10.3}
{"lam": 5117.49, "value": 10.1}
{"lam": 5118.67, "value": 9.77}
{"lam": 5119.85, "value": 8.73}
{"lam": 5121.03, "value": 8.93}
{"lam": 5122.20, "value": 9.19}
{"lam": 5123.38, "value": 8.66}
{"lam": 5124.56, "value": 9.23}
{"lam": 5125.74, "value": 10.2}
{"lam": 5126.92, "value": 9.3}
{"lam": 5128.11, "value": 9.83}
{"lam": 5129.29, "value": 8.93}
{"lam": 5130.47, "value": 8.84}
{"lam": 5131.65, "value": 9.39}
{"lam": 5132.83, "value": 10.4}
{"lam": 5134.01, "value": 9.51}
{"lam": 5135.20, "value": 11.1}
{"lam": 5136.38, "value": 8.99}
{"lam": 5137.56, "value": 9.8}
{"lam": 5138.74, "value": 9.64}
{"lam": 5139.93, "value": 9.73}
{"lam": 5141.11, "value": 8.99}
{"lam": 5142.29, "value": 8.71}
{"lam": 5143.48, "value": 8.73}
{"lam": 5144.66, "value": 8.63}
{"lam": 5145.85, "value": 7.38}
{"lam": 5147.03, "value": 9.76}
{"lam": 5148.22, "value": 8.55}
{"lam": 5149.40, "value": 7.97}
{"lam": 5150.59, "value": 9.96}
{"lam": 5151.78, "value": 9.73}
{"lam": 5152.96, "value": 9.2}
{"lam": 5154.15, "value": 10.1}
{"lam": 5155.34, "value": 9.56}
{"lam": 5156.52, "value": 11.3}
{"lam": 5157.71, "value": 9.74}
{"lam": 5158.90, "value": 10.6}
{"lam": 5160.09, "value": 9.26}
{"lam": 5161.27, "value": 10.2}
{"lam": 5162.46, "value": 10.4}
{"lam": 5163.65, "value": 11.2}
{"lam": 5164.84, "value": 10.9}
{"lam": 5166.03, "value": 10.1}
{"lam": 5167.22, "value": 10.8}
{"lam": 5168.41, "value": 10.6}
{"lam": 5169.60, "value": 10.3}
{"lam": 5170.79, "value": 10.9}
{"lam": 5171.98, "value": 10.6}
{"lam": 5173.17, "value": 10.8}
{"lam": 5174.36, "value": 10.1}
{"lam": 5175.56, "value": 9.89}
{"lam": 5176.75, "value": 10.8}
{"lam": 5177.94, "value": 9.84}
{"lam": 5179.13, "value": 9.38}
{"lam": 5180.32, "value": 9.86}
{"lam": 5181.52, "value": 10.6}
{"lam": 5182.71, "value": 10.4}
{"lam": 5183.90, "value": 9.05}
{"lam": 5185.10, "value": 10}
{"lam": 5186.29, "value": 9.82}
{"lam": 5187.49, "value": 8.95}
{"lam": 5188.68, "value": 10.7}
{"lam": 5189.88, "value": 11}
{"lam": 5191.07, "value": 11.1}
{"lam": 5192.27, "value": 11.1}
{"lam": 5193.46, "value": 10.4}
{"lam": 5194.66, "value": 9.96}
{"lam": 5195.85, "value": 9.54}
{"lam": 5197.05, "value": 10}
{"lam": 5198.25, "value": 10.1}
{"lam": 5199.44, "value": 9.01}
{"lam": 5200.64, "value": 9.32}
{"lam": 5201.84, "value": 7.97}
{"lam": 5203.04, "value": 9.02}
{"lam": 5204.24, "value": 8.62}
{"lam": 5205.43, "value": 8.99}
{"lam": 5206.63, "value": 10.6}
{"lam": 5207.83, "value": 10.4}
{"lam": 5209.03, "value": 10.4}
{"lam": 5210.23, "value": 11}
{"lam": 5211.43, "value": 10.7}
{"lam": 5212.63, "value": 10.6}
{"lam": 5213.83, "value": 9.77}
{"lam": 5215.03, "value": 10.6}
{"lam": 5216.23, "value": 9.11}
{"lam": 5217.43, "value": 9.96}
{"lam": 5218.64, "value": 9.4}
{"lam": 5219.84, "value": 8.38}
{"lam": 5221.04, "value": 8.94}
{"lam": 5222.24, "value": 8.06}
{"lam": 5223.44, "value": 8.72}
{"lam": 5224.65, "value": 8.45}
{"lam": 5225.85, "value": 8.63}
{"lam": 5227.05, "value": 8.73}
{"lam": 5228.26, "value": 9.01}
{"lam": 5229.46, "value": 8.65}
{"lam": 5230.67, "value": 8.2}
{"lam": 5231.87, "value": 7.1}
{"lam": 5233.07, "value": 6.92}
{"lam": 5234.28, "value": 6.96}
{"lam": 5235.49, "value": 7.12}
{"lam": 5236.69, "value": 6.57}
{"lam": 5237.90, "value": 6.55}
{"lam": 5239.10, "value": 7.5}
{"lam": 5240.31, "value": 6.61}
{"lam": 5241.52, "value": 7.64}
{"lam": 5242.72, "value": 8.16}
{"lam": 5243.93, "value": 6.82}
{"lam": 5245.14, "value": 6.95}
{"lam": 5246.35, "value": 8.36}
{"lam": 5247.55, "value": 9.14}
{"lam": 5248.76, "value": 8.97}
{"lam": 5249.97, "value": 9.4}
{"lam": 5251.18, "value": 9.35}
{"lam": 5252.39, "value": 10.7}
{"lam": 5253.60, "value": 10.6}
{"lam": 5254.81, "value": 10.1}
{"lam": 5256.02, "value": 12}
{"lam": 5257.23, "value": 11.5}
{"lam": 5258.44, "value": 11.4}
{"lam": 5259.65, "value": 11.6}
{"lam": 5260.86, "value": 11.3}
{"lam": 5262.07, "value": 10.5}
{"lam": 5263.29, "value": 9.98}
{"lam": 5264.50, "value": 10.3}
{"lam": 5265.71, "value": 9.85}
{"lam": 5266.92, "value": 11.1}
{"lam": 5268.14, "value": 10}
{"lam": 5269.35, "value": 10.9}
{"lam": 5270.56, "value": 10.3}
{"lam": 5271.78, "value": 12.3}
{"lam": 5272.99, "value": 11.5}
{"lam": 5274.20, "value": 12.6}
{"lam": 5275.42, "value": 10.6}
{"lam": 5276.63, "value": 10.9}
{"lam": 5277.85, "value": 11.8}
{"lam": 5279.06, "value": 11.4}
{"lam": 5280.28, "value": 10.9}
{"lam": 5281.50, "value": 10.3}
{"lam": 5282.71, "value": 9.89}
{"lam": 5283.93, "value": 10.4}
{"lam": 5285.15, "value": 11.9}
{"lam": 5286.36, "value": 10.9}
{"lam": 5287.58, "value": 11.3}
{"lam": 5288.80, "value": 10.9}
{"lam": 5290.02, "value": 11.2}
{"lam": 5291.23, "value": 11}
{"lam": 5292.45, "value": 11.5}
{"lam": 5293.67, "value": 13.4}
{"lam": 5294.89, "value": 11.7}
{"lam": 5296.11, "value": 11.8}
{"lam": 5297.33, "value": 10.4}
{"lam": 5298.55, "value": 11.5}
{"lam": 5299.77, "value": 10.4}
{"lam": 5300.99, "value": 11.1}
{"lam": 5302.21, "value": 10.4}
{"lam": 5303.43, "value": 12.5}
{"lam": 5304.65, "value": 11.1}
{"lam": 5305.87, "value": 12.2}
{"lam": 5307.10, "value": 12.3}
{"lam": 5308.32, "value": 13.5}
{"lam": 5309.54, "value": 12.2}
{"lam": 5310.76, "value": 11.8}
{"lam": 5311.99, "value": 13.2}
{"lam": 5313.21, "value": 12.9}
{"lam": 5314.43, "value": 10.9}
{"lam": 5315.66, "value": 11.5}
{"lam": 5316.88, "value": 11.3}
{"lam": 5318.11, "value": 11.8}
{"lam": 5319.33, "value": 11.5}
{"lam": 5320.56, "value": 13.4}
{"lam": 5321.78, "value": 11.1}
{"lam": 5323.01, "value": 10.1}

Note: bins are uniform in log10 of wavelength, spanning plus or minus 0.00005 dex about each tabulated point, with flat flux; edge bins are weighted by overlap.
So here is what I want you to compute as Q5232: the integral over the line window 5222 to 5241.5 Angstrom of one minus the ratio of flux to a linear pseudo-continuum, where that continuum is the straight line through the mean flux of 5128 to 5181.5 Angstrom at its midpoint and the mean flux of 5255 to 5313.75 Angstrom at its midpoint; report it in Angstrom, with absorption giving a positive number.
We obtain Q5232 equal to 5.4 Angstrom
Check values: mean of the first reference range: 9.81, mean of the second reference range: 11.3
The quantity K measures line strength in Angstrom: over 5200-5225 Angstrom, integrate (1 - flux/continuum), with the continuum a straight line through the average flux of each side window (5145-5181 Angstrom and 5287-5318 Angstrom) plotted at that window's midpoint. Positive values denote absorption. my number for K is 2.6 Angstrom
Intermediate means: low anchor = 9.98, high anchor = 11.7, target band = 9.48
